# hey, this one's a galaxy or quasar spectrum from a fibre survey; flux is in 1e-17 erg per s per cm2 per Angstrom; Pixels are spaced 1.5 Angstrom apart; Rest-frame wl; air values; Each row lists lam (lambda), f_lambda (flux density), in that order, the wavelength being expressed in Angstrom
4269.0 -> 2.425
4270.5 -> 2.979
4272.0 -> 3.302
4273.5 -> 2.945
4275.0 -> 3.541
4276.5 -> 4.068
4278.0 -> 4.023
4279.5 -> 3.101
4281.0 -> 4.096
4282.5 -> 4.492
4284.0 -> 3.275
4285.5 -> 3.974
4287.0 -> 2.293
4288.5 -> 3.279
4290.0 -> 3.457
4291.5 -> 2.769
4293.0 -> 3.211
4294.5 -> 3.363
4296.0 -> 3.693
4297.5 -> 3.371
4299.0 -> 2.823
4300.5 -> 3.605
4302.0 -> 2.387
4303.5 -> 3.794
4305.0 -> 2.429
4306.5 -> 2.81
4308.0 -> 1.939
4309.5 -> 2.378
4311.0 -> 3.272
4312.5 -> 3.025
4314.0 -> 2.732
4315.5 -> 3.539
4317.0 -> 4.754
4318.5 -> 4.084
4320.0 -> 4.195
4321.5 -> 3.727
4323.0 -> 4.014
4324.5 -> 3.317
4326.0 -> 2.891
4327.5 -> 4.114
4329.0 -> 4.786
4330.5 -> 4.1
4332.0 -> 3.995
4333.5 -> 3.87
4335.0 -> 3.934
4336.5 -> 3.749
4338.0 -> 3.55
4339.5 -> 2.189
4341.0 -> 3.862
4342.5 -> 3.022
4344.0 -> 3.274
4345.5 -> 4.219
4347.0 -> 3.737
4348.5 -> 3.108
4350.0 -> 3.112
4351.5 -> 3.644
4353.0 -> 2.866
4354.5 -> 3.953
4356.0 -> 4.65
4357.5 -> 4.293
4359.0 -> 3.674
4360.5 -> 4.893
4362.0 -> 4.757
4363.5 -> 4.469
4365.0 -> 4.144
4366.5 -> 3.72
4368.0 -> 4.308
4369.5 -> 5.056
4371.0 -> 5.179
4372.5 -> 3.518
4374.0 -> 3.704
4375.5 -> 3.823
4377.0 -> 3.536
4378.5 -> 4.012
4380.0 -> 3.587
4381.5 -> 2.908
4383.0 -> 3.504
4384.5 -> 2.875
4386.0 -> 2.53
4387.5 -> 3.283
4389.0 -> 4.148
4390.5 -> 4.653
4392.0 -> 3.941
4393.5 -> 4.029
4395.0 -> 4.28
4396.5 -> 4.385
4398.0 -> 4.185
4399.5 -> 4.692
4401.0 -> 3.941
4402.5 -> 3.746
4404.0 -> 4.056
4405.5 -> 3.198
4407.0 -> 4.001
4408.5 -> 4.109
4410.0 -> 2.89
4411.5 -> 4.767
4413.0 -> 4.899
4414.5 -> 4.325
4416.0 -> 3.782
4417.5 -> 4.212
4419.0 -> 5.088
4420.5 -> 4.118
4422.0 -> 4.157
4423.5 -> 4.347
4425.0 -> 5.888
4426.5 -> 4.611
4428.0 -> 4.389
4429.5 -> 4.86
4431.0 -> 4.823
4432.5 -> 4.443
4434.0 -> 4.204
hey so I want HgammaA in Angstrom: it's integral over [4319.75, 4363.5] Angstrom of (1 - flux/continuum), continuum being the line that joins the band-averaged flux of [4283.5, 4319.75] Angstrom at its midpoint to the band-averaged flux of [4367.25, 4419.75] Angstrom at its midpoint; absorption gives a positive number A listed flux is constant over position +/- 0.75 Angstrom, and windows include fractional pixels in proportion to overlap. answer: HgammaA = -3.11 Angstrom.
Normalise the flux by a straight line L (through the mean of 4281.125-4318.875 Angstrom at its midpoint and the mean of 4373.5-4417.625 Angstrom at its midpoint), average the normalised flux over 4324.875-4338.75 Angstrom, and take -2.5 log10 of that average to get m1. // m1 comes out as -0.13 mag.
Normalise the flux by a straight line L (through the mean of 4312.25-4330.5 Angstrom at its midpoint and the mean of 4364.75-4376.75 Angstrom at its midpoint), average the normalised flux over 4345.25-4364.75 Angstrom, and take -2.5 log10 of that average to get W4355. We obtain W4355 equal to 0.03 mag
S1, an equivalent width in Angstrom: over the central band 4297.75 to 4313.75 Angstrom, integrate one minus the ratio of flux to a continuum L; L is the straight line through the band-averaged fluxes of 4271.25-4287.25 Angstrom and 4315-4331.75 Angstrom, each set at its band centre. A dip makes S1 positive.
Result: 4.0 Angstrom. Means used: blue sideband 3.59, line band 2.86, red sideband 3.96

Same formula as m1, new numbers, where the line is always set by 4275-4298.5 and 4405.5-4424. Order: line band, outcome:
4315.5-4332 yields -0.08 mag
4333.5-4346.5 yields 0.08 mag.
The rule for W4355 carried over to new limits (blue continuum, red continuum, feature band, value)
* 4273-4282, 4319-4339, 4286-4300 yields 0.18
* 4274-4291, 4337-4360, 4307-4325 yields 0.05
